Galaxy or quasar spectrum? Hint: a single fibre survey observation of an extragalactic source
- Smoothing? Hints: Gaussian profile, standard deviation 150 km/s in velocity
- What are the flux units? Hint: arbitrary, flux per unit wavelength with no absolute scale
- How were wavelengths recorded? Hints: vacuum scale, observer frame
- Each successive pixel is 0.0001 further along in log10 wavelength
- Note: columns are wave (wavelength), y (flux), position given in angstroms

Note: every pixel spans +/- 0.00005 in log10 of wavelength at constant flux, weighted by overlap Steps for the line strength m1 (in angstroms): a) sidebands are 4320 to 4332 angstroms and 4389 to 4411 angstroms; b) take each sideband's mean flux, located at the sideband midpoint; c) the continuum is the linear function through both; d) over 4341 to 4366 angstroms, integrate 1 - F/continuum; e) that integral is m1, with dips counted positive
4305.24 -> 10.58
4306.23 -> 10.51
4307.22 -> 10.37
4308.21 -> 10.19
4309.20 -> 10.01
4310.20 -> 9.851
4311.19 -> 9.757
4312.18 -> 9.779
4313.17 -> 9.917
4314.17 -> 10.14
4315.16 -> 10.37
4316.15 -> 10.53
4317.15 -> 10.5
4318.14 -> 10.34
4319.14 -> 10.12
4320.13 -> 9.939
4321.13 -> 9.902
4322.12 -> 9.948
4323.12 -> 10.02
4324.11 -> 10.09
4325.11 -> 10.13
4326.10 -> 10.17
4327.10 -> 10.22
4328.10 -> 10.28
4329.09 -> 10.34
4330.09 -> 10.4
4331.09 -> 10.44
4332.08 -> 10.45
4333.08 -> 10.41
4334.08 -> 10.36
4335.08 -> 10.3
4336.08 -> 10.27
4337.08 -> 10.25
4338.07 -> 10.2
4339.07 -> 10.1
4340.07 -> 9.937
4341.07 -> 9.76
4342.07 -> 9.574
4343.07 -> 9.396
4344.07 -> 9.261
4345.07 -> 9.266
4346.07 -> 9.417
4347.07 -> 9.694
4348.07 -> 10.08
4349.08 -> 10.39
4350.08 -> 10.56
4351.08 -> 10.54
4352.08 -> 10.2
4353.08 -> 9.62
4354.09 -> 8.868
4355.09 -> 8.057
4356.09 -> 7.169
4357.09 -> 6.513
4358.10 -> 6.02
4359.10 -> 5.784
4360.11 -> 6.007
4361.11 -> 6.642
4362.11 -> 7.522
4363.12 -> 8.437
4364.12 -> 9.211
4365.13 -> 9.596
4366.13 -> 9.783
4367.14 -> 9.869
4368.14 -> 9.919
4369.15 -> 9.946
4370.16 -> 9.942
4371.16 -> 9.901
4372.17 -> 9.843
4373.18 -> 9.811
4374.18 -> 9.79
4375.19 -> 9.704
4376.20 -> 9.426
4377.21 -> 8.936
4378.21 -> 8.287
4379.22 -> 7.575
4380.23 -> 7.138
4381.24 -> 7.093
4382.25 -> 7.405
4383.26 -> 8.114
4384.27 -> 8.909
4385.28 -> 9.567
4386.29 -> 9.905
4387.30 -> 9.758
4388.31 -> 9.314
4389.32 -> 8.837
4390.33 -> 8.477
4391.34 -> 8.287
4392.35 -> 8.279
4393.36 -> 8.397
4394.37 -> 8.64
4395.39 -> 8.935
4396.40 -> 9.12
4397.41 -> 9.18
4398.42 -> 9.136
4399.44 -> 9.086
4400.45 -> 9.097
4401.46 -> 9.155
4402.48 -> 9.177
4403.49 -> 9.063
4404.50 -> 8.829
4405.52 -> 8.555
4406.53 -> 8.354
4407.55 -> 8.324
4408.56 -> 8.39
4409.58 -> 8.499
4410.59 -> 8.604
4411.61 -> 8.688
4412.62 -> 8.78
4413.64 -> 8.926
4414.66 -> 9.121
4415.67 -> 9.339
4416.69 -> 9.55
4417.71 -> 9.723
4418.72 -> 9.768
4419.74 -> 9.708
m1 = 2.5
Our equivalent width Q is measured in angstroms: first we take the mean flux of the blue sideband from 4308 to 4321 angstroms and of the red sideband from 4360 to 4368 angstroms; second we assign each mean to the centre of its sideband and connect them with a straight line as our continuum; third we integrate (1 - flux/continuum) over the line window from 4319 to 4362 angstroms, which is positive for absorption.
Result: -0.5 angstroms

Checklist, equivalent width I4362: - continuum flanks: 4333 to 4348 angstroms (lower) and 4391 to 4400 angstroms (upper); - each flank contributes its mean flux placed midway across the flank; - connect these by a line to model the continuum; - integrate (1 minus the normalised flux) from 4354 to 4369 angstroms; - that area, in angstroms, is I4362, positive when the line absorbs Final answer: 2.3 angstroms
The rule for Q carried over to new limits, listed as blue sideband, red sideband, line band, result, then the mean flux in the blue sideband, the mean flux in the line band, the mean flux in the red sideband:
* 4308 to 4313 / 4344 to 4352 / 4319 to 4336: -0.49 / 9.91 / 10.2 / 9.95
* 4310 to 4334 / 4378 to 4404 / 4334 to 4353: -0.48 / 10.2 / 9.96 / 8.69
